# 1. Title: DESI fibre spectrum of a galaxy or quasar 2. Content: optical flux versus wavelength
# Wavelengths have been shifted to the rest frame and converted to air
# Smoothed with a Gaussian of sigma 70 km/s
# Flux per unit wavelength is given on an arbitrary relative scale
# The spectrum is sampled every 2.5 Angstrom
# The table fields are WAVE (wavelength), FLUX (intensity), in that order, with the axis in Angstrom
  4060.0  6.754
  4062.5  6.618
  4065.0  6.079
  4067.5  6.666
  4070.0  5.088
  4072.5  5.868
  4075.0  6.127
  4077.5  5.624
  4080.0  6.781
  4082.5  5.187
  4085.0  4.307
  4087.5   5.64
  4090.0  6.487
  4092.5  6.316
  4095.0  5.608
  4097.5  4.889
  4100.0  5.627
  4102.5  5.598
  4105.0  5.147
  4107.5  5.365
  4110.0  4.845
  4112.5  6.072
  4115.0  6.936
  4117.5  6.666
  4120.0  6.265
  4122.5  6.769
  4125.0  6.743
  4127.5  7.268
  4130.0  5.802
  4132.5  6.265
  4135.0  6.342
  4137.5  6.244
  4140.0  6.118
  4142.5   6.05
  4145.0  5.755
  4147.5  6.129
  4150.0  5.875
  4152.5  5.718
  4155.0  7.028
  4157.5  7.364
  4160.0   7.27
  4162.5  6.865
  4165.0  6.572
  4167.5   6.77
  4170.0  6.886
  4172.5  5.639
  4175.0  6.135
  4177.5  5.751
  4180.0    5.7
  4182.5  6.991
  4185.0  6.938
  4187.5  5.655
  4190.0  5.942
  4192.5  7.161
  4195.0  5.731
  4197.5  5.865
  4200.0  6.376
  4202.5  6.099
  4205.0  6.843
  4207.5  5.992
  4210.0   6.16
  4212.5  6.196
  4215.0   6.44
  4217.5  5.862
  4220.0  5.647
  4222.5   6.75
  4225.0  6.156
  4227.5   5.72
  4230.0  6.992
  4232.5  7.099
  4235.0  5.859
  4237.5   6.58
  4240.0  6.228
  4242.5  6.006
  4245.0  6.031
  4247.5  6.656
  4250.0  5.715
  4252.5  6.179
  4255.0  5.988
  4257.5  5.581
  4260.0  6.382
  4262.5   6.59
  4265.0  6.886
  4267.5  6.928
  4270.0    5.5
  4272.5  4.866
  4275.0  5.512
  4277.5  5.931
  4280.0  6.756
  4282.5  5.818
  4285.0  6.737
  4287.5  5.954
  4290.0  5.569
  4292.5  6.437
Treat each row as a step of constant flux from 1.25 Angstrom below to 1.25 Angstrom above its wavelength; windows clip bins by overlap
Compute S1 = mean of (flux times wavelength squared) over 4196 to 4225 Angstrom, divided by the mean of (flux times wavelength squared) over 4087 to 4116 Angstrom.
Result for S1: 1.1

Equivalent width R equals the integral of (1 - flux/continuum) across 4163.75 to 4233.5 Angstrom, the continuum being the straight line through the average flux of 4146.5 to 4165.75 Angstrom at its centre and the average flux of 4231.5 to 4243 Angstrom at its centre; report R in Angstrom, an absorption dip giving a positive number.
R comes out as 2.1 Angstrom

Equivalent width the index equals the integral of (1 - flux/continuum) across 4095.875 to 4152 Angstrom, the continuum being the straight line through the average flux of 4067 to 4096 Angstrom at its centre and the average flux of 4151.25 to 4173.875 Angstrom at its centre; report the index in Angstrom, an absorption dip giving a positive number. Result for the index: 2.0 Angstrom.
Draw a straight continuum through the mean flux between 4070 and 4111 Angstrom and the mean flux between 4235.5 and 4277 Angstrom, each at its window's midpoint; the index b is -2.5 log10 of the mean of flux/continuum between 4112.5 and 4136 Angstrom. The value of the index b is -0.15 mag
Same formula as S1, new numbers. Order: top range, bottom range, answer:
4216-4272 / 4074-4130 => 1.13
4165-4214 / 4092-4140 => 1.07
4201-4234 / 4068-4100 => 1.18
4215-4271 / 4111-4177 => 1.02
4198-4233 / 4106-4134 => 1.05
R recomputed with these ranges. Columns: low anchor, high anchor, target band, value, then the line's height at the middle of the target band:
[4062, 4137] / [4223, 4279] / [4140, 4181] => -2.0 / 6.04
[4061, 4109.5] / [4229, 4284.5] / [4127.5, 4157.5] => -1.7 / 5.88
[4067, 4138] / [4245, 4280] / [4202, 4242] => -1.6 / 6.04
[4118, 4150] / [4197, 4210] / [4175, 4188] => 0.1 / 6.27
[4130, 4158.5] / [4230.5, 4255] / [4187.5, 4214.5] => 0.2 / 6.25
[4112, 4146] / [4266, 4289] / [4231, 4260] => -0.5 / 6.09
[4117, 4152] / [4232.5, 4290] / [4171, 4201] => 0.3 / 6.22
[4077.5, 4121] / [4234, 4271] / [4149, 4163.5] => -1.9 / 5.92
